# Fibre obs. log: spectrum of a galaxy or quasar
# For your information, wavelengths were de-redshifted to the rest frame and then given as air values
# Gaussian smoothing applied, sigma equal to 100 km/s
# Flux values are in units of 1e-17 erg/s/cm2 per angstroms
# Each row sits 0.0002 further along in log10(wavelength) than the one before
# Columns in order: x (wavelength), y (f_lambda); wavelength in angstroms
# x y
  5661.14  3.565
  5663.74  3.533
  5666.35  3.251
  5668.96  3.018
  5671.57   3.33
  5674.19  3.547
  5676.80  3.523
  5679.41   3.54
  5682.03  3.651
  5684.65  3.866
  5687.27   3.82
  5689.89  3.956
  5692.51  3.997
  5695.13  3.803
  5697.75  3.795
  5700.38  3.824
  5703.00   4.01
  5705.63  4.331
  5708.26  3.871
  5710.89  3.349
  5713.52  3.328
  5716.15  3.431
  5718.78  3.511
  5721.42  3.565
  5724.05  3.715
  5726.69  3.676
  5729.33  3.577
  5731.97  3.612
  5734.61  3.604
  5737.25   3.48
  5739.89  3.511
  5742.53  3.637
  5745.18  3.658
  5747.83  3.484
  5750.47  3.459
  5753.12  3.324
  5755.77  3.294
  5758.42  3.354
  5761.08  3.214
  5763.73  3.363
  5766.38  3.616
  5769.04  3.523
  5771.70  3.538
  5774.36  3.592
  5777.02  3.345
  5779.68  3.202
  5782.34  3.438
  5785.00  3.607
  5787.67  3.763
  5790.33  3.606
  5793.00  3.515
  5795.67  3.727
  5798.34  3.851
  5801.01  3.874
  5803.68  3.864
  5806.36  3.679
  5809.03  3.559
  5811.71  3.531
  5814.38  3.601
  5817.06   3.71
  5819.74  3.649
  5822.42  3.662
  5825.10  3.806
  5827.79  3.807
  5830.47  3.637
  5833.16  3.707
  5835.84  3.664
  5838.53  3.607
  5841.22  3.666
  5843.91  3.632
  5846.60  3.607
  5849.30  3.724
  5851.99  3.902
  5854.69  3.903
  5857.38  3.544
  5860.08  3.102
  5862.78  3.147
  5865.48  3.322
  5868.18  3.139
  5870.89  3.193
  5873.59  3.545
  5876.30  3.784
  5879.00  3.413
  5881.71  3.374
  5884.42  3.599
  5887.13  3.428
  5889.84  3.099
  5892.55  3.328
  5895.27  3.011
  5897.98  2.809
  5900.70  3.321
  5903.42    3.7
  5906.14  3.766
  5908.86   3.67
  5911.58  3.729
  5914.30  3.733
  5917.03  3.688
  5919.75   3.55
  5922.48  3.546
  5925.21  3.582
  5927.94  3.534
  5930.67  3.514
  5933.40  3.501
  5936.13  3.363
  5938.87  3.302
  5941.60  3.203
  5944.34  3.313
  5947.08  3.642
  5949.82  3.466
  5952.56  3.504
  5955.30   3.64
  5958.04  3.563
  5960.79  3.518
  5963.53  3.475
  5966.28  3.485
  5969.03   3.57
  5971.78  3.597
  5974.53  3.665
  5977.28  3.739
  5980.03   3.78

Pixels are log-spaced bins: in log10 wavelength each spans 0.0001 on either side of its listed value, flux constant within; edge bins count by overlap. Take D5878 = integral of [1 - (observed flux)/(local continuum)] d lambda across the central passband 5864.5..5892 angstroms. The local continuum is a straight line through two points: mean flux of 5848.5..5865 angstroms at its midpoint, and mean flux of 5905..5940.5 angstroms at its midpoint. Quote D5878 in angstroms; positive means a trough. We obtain 1.2 angstroms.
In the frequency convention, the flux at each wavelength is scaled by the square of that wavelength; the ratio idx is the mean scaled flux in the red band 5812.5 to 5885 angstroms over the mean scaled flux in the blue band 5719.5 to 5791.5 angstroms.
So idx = 1.1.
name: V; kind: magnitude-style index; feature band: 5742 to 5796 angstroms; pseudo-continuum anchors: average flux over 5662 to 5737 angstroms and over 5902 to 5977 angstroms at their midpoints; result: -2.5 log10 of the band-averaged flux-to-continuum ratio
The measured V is 0.041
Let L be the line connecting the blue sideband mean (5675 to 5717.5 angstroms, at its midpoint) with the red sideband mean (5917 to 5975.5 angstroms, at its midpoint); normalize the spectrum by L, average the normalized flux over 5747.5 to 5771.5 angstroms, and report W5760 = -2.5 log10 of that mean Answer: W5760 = 0.09 mag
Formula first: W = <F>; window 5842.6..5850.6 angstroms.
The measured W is 3.65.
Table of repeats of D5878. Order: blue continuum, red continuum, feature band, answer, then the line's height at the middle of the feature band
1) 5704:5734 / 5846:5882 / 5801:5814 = -0.50 angstroms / 3.54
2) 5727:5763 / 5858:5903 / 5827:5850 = -2.13 angstroms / 3.36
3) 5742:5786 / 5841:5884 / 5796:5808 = -1.17 angstroms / 3.47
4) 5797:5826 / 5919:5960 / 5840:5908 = 2.90 angstroms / 3.6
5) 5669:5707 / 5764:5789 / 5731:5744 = 0.18 angstroms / 3.62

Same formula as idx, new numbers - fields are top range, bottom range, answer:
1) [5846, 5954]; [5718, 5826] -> 1.01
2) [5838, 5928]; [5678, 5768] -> 1.02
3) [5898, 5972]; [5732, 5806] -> 1.05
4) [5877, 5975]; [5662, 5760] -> 1.04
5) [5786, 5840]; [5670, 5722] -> 1.04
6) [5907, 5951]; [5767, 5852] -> 1.01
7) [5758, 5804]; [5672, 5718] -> 0.98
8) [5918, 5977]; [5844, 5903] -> 1.06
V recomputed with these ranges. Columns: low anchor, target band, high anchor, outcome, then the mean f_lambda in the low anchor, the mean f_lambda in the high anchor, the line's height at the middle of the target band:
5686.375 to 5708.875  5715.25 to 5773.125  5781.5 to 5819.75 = 0.09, 3.94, 3.67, 3.82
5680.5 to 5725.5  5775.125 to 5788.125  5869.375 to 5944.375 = 0.05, 3.75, 3.45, 3.64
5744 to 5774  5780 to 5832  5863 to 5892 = -0.08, 3.44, 3.38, 3.42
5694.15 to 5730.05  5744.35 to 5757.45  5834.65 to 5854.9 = 0.08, 3.7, 3.7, 3.7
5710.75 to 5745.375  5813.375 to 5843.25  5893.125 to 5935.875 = -0.05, 3.55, 3.5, 3.52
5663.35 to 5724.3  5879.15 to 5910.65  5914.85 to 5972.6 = 0.05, 3.65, 3.5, 3.53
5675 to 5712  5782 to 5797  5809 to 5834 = 0.03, 3.81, 3.67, 3.71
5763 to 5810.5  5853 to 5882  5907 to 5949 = 0.04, 3.59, 3.53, 3.56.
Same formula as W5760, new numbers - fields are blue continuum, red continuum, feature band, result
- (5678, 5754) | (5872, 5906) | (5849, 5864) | -0.03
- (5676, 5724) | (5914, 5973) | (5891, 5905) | 0.10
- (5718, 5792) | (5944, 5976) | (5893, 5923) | 0.01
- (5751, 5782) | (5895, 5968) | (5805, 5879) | -0.04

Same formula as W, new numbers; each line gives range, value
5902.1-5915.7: 3.72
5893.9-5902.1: 3.05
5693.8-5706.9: 3.95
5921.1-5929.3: 3.55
